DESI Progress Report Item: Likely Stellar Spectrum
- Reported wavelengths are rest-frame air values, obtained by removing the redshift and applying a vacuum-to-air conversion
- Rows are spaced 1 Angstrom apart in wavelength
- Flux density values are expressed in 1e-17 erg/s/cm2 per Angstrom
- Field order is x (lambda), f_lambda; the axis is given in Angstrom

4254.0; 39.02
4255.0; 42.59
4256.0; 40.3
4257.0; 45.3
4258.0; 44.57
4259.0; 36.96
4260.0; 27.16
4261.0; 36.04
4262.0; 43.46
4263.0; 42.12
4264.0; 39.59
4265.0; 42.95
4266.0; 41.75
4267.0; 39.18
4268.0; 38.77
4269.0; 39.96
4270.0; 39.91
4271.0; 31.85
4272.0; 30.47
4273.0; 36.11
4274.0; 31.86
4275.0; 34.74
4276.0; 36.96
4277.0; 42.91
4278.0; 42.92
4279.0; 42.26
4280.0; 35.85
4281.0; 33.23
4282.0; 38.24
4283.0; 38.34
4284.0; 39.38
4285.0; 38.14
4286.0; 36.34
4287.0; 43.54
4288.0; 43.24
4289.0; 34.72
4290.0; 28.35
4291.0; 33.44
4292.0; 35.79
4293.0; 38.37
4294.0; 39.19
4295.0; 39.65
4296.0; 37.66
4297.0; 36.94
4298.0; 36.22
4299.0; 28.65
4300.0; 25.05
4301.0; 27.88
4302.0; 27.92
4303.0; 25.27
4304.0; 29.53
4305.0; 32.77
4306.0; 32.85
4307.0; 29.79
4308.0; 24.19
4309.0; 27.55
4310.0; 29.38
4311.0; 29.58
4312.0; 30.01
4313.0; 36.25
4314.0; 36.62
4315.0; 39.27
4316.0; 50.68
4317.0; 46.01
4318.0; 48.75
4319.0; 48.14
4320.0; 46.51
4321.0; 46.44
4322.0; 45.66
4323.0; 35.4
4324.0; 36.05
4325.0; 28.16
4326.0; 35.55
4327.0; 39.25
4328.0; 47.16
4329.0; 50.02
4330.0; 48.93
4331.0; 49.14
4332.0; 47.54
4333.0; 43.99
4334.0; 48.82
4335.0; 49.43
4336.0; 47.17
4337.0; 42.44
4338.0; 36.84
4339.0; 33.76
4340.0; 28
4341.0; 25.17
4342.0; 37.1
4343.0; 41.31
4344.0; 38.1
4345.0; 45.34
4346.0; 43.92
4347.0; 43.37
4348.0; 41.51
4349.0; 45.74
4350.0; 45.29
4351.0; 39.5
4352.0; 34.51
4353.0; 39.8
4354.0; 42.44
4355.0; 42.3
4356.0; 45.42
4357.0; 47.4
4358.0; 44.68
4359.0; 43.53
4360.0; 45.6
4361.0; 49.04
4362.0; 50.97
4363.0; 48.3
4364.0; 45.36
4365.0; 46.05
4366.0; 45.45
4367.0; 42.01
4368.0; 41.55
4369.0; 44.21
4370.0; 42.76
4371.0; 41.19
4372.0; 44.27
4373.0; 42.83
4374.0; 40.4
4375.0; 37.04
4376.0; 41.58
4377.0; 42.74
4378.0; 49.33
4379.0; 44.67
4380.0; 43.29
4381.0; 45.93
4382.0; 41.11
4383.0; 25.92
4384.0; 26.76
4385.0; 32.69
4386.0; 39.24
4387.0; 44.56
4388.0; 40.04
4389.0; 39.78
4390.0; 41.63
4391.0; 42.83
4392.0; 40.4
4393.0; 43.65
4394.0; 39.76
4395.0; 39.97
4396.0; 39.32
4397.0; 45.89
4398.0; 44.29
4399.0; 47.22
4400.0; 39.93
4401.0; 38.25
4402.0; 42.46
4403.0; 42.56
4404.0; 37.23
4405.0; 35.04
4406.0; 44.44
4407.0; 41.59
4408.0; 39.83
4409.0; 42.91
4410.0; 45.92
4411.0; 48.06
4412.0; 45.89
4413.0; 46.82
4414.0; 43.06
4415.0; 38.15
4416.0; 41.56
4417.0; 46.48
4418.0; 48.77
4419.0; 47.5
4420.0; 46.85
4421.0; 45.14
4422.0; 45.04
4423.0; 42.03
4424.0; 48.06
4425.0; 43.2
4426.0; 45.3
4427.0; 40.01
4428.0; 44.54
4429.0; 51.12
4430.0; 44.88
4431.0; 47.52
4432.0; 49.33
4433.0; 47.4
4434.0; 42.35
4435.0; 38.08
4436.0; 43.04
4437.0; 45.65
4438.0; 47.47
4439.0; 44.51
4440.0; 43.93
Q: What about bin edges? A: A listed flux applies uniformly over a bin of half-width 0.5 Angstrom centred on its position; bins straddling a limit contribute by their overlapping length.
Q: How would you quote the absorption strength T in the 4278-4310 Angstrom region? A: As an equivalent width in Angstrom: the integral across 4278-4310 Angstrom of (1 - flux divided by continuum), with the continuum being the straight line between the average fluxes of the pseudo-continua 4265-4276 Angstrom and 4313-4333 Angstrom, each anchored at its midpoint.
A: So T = 4.3 Angstrom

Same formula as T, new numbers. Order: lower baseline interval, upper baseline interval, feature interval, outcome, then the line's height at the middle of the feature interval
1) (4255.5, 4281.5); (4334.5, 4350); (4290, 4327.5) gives 3.67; 39.3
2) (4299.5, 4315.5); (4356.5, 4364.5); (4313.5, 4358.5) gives -4.07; 39.2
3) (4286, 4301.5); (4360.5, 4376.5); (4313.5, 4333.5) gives -2.45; 38.7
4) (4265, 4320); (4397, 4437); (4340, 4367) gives -1.81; 40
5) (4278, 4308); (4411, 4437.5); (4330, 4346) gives -1.29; 38.2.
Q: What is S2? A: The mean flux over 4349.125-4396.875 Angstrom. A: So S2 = 42.1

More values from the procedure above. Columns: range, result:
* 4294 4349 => 38.2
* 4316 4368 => 43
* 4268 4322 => 36.3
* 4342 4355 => 41.6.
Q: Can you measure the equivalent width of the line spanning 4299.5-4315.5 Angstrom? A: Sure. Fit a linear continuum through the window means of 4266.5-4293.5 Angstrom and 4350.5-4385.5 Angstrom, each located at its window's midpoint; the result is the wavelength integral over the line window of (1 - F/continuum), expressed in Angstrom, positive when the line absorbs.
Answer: 3.5 Angstrom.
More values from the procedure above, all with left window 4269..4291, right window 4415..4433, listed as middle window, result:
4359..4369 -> -0.90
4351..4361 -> -0.34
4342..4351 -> -0.34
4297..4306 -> 2.01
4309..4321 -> -0.20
